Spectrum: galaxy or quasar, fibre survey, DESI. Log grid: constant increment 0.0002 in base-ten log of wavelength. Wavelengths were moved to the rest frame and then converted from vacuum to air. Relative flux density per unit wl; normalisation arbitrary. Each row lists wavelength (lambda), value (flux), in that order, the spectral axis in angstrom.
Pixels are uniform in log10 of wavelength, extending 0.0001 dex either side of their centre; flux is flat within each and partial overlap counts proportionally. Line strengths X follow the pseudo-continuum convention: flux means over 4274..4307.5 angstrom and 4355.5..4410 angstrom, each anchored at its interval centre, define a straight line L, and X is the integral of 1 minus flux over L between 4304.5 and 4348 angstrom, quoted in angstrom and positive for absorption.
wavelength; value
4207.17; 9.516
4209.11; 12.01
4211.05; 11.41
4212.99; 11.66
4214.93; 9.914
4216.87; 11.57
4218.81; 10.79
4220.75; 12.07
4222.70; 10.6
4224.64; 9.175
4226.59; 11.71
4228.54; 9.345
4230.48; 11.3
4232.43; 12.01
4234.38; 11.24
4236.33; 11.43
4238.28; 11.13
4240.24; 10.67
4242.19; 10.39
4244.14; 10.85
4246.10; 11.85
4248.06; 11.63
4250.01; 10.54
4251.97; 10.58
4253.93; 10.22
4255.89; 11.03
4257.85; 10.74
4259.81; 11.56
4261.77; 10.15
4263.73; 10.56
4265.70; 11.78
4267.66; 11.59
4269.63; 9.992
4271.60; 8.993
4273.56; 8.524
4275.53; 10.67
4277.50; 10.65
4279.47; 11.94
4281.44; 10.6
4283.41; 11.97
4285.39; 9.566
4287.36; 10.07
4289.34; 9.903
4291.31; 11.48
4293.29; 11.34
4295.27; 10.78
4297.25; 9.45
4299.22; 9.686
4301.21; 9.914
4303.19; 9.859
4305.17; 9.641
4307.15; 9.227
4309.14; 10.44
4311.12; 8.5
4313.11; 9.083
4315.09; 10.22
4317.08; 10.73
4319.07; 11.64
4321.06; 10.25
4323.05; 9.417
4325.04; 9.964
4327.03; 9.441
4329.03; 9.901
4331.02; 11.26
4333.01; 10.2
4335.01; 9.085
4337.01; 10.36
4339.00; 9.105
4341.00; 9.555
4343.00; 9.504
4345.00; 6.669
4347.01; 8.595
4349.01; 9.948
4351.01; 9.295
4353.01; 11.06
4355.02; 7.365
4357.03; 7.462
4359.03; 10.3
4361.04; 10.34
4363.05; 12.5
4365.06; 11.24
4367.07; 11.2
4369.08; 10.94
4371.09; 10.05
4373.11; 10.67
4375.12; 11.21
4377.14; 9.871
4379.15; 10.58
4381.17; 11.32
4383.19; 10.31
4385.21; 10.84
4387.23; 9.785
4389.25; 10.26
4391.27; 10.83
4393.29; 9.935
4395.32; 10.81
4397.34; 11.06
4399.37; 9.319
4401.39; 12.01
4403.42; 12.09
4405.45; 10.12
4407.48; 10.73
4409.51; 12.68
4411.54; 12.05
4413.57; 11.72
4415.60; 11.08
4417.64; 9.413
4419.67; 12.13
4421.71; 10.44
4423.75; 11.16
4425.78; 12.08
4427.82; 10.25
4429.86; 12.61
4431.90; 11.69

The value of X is 3.4 angstrom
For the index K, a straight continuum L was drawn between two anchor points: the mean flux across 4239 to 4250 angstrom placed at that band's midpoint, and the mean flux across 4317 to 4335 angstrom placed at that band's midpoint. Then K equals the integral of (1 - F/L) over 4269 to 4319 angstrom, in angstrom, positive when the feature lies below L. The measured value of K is 1.8 angstrom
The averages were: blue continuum 11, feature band 10.2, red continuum 10.2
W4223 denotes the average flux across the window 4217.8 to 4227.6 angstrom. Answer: 10.9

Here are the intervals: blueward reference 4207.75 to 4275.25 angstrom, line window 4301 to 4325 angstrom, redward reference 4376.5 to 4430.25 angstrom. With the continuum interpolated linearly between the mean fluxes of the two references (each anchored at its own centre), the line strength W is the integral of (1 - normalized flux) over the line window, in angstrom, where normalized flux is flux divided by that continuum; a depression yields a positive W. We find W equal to 2.14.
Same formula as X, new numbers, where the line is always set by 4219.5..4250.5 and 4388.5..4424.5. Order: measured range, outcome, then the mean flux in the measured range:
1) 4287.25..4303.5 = 1.0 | 10.3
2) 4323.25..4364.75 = 5.2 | 9.62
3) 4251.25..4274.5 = 1.1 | 10.5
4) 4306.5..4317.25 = 1.3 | 9.64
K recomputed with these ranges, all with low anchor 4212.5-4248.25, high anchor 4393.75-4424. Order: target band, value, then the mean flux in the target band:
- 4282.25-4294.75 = 0.3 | 10.7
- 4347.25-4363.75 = 2.1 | 9.68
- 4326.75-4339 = 1.2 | 10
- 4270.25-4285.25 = 0.8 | 10.4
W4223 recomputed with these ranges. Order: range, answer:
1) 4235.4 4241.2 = 11.1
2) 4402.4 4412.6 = 11.5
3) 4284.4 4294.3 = 10.5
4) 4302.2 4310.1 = 9.79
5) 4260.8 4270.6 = 10.8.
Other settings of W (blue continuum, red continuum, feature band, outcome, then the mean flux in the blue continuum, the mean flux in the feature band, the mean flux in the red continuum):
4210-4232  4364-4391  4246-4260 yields -0.11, 10.9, 10.9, 10.6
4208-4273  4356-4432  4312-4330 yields 1.36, 10.9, 10.1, 10.9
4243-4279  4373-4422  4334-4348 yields 2.34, 10.7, 8.98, 10.9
